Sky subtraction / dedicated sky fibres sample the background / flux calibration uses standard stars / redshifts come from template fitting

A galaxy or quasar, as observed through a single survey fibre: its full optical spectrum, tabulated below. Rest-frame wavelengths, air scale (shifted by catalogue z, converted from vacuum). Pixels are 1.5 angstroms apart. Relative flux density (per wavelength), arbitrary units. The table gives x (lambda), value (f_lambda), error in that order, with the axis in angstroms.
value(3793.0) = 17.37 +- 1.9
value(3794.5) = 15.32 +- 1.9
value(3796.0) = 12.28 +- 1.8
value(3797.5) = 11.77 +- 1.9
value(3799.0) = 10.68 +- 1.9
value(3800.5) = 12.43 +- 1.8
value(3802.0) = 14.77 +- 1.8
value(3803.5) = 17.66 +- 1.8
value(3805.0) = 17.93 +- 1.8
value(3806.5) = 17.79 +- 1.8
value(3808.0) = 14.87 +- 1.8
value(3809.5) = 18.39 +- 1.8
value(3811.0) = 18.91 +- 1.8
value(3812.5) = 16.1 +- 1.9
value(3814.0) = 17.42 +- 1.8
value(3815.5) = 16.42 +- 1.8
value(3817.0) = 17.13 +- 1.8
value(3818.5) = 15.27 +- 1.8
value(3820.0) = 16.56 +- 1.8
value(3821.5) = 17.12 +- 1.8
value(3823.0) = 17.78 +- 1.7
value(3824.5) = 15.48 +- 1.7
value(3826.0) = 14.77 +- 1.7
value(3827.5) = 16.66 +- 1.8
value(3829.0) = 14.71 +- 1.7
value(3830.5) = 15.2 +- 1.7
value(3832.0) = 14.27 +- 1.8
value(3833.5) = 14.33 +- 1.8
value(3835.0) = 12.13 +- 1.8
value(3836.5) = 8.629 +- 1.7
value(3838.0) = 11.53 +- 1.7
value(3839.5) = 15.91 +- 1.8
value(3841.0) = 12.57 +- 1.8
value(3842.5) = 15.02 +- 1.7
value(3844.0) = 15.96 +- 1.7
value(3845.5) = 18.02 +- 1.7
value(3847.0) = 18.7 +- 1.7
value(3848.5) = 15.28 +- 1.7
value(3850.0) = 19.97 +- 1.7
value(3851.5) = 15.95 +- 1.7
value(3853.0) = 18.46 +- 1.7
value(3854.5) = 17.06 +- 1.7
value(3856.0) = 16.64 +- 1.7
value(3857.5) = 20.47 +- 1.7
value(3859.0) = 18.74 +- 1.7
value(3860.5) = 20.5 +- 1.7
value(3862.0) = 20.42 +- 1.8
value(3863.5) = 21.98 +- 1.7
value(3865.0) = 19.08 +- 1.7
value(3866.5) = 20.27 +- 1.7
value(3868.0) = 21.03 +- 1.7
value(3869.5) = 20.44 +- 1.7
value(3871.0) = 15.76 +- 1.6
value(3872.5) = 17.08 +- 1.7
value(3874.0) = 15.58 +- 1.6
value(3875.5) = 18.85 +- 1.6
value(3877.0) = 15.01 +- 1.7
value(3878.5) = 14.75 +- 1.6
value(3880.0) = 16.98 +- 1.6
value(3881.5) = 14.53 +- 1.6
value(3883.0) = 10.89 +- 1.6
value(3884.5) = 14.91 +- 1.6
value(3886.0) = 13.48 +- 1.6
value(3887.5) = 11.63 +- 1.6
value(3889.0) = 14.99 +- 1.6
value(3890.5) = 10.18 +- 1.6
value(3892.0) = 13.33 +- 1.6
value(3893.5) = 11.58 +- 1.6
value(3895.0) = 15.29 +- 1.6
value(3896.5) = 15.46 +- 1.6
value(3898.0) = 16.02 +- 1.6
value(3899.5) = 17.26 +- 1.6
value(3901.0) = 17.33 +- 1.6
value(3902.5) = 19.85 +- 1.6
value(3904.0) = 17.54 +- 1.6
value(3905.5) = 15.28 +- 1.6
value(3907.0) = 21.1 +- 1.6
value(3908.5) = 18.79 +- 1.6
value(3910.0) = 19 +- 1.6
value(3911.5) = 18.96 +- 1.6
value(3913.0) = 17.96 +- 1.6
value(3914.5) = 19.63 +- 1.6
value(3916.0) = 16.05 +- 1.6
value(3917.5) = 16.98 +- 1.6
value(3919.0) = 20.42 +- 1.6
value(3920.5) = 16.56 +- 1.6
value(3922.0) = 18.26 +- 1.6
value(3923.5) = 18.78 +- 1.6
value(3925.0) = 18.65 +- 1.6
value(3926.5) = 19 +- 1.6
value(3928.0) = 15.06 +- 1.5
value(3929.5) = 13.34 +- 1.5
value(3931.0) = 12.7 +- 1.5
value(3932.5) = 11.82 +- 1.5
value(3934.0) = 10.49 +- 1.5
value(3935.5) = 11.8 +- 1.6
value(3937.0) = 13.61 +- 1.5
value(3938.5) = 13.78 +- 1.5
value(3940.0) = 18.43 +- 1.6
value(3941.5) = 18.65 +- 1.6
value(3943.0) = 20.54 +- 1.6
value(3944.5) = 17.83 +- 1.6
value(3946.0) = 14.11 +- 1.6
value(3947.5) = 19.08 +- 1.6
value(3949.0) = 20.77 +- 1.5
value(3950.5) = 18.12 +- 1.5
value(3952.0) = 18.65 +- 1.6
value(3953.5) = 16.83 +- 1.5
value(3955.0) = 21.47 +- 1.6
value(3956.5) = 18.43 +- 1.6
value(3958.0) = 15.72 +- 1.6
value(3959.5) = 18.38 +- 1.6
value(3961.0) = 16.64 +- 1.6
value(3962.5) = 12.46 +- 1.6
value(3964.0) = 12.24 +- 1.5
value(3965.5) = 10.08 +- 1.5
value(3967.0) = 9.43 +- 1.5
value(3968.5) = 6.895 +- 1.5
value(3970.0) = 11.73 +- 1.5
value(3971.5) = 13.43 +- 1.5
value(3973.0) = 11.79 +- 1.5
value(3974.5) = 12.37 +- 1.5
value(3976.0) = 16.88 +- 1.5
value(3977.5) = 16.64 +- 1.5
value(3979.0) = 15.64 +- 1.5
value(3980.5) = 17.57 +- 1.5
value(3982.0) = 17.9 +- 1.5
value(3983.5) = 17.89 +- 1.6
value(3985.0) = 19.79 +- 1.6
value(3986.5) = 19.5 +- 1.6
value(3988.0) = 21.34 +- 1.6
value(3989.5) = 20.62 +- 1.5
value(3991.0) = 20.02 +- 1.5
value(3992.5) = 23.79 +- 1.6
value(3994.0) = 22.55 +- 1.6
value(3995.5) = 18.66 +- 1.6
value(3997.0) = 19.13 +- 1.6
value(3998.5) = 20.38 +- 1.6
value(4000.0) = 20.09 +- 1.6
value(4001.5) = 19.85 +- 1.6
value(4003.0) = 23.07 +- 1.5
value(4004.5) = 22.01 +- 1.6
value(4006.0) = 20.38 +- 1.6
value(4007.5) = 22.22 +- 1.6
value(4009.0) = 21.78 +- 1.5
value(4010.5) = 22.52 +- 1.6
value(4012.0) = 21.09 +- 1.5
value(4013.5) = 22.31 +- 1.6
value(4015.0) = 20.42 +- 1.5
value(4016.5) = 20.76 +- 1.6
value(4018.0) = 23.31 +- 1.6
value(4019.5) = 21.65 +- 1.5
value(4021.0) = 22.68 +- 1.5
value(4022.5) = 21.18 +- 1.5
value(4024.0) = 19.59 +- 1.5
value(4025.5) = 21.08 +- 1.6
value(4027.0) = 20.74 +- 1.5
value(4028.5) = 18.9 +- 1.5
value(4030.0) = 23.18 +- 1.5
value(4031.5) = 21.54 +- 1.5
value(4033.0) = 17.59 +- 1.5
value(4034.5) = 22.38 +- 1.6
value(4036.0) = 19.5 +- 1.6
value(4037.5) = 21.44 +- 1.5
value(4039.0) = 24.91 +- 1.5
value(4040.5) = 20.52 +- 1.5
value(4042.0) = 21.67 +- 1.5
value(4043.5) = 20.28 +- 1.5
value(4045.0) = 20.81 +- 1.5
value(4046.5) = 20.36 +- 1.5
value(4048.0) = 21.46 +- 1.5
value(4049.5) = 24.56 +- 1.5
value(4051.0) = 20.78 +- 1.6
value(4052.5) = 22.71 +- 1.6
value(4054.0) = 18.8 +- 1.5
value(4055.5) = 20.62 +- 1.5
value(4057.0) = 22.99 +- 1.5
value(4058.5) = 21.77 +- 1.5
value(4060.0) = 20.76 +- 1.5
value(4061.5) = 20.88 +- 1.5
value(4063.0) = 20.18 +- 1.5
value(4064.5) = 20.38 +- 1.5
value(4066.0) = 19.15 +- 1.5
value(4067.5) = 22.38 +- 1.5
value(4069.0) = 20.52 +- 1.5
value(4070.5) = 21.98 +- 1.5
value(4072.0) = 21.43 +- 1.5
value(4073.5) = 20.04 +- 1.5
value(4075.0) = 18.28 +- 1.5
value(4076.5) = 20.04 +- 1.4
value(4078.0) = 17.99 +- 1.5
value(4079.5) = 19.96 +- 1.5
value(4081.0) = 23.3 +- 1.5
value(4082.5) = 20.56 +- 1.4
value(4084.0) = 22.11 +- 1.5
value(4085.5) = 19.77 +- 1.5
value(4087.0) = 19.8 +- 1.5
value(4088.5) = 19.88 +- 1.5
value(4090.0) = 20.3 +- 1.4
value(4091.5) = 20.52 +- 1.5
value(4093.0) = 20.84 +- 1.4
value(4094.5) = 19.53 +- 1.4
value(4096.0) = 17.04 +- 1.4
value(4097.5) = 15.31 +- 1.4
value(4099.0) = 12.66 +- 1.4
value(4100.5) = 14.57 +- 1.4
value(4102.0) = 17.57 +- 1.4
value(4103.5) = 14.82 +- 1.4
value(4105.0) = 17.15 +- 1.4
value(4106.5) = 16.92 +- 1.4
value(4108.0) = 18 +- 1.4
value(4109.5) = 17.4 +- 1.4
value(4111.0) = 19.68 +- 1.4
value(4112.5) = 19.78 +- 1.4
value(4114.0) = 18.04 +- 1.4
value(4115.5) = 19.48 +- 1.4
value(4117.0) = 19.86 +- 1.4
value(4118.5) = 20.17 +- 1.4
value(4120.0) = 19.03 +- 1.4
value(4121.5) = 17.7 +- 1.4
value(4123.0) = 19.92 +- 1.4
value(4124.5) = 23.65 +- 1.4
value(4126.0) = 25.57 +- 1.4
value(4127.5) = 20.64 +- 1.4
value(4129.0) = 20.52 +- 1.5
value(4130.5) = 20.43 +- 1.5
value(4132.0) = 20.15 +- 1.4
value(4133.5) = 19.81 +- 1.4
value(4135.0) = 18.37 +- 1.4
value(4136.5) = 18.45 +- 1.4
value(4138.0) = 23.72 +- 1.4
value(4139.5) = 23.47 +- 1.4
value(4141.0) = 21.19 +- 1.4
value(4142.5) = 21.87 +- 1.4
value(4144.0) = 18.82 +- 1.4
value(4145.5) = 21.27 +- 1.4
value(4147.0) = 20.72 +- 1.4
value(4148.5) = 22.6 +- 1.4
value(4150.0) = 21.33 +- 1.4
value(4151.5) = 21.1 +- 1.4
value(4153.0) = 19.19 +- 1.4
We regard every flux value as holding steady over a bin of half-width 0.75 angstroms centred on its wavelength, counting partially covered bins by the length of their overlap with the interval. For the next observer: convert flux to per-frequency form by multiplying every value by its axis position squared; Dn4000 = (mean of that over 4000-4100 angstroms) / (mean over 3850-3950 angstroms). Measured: 1.3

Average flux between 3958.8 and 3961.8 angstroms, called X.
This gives 17.4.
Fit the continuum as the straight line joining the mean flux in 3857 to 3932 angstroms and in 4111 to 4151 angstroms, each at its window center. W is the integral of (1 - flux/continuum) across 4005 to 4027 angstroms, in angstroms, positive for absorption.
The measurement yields -3.1 angstroms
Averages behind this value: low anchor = 16.9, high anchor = 20.6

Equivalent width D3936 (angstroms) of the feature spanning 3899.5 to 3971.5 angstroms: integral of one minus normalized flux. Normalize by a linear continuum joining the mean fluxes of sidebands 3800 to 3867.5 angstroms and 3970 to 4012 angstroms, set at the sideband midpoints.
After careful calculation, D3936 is 7.2 angstroms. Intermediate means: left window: 16.6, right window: 19.1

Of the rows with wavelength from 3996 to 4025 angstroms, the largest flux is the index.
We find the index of 23.31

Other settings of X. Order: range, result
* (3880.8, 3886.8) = 13.4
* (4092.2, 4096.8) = 19.1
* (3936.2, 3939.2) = 13.7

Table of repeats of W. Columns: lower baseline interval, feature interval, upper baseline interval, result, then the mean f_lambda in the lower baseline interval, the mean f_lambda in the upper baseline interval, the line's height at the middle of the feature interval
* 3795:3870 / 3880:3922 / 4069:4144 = 2.57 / 16.4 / 19.6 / 17.2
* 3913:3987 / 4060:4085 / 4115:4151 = -1.78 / 16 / 20.8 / 19.2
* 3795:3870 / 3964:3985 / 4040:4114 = 5.14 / 16.4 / 19.8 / 18.4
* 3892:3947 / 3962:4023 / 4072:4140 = -2.31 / 16.6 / 19.4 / 17.7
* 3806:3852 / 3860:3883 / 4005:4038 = -1.30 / 15.8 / 21.2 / 17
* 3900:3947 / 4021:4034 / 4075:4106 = -1.92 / 16.9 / 18.7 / 18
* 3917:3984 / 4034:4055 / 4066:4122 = -4.14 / 15.7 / 19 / 17.9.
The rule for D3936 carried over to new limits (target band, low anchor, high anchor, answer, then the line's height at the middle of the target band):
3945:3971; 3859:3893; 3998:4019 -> 5.5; 19.6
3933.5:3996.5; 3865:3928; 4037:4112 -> 5.1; 17.9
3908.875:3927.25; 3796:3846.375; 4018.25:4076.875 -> -0.7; 17.7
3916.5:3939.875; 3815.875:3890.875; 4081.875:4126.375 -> 2.0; 17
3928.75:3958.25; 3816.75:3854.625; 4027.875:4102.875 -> 2.4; 17.8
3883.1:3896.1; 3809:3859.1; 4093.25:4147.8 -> 2.8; 16.7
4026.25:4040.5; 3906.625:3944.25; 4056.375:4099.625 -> -1.5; 19.1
